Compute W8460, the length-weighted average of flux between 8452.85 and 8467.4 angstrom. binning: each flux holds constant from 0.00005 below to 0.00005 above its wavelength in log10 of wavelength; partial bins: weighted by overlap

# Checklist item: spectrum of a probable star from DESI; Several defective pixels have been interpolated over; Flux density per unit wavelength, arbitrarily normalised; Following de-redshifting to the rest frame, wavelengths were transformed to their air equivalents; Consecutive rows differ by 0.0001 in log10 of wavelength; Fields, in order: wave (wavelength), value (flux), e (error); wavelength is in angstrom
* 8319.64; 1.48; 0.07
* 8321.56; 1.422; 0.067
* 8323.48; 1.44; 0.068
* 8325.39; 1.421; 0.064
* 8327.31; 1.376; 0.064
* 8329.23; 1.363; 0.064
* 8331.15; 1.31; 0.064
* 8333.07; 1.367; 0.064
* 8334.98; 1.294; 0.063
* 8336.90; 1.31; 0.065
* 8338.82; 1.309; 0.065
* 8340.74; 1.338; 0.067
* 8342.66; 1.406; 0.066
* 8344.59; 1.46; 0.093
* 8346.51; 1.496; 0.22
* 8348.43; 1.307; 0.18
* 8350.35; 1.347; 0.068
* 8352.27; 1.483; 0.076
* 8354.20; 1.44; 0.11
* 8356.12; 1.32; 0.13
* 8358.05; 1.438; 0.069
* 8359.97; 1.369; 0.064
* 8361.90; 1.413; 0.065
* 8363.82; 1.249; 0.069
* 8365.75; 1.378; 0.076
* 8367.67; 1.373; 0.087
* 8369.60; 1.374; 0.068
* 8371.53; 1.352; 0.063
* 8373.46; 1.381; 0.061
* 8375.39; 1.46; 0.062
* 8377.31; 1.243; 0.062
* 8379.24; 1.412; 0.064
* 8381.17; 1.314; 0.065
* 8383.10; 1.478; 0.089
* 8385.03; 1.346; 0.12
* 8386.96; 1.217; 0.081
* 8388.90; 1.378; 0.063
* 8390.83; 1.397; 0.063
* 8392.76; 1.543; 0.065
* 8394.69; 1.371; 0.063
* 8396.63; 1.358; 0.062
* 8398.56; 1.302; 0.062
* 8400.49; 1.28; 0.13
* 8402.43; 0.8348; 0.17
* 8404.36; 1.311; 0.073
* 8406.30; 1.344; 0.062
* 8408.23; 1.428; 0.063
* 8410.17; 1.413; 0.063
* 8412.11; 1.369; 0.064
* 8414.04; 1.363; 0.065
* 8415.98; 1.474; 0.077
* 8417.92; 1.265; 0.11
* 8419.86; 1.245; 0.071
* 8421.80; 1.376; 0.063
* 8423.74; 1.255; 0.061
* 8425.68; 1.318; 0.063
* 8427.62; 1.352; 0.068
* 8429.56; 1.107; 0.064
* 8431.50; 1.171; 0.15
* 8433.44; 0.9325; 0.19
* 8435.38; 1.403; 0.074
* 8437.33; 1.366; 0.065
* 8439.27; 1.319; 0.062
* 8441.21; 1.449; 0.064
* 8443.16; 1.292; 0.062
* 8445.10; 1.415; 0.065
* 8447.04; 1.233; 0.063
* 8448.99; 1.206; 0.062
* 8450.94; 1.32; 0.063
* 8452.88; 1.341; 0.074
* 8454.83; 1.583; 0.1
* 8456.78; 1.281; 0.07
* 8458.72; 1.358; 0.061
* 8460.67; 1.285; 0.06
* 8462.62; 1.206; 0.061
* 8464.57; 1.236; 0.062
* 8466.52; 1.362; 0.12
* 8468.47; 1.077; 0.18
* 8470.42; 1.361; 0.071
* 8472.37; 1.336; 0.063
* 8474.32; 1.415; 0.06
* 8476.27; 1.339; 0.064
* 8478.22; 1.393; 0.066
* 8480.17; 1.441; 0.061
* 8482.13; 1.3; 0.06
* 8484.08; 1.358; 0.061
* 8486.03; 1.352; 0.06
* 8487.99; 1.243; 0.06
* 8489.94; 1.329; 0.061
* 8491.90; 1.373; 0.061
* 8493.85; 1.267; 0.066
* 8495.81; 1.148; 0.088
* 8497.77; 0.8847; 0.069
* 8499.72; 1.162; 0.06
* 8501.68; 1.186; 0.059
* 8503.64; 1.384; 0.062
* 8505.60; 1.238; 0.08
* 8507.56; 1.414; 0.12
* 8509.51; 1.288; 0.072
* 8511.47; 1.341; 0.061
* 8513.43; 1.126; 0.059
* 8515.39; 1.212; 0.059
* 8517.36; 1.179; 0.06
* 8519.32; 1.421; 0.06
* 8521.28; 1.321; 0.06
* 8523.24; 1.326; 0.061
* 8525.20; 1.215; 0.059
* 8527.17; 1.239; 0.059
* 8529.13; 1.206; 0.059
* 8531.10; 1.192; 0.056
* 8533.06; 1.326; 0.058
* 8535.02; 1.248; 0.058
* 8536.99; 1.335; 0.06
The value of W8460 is 1.33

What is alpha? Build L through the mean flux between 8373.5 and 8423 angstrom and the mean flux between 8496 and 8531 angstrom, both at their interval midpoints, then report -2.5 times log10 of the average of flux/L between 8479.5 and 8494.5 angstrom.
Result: -0.06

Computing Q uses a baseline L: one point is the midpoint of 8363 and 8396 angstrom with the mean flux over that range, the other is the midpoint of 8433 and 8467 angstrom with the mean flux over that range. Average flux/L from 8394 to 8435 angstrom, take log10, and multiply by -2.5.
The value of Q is 0.05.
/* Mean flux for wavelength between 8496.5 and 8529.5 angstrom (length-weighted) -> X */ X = 1.24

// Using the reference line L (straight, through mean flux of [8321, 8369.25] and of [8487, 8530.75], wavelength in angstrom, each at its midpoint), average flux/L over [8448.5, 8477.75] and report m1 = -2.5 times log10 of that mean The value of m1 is -0.03 mag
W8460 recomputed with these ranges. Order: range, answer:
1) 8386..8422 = 1.33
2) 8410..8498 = 1.3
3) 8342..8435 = 1.34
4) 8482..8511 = 1.26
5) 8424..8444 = 1.27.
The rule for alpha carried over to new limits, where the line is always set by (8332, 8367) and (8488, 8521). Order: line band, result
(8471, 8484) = -0.08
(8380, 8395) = -0.03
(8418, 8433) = 0.05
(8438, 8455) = -0.04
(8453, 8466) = -0.03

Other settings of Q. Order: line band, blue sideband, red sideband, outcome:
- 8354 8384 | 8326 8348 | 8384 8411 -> -0.02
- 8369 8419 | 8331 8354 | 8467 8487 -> 0.01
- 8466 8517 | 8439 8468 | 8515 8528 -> 0.01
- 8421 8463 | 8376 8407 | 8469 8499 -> 0.01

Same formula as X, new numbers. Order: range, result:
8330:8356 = 1.37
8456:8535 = 1.28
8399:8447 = 1.29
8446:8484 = 1.32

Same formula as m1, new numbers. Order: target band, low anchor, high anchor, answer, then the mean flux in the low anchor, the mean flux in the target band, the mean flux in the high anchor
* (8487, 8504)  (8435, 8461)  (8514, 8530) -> 0.07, 1.35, 1.21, 1.26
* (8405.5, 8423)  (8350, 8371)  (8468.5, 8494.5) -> 0.00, 1.38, 1.36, 1.34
